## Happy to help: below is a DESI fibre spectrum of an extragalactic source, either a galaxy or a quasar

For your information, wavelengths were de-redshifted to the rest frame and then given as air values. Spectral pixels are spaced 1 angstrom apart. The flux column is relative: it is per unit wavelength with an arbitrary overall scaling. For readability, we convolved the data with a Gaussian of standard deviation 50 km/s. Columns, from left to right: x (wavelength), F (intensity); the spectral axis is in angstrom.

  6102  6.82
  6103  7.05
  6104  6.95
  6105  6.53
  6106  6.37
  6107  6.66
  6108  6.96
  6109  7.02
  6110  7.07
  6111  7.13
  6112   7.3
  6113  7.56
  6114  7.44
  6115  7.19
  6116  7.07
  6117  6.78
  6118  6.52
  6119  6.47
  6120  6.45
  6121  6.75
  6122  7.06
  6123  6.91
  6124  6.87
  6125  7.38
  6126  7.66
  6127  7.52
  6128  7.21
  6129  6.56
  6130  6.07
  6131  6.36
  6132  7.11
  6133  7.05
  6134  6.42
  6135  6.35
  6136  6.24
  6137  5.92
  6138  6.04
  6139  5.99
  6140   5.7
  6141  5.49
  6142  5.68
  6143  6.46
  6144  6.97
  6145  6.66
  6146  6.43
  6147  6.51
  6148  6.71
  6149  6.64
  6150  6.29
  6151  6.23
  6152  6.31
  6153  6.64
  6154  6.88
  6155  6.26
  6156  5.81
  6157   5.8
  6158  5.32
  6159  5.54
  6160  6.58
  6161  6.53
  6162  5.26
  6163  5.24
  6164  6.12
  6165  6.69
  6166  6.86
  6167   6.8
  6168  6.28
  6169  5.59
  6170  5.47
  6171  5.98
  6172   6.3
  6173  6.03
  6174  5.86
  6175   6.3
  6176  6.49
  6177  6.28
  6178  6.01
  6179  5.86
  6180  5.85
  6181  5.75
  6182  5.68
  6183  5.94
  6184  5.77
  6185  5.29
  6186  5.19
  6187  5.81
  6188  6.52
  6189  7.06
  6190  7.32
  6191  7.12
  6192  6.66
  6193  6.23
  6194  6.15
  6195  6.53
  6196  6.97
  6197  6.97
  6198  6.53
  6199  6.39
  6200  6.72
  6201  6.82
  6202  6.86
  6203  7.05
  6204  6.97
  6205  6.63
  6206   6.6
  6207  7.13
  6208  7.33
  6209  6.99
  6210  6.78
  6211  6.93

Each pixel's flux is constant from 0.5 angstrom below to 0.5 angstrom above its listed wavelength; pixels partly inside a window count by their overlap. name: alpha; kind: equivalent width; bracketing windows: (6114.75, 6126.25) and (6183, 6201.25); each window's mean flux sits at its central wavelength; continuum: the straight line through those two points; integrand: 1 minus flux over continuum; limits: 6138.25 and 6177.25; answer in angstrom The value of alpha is 2.8 angstrom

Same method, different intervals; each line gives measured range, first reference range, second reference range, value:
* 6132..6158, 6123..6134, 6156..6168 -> 0.9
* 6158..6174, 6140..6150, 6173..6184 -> 0.2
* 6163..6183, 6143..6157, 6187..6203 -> 1.5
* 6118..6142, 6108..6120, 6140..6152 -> 0.4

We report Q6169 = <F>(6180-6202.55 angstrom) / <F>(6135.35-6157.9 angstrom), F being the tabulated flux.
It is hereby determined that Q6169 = 1.02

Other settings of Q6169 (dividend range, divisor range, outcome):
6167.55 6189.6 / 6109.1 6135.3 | 0.86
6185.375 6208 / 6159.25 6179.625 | 1.09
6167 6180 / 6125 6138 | 0.90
